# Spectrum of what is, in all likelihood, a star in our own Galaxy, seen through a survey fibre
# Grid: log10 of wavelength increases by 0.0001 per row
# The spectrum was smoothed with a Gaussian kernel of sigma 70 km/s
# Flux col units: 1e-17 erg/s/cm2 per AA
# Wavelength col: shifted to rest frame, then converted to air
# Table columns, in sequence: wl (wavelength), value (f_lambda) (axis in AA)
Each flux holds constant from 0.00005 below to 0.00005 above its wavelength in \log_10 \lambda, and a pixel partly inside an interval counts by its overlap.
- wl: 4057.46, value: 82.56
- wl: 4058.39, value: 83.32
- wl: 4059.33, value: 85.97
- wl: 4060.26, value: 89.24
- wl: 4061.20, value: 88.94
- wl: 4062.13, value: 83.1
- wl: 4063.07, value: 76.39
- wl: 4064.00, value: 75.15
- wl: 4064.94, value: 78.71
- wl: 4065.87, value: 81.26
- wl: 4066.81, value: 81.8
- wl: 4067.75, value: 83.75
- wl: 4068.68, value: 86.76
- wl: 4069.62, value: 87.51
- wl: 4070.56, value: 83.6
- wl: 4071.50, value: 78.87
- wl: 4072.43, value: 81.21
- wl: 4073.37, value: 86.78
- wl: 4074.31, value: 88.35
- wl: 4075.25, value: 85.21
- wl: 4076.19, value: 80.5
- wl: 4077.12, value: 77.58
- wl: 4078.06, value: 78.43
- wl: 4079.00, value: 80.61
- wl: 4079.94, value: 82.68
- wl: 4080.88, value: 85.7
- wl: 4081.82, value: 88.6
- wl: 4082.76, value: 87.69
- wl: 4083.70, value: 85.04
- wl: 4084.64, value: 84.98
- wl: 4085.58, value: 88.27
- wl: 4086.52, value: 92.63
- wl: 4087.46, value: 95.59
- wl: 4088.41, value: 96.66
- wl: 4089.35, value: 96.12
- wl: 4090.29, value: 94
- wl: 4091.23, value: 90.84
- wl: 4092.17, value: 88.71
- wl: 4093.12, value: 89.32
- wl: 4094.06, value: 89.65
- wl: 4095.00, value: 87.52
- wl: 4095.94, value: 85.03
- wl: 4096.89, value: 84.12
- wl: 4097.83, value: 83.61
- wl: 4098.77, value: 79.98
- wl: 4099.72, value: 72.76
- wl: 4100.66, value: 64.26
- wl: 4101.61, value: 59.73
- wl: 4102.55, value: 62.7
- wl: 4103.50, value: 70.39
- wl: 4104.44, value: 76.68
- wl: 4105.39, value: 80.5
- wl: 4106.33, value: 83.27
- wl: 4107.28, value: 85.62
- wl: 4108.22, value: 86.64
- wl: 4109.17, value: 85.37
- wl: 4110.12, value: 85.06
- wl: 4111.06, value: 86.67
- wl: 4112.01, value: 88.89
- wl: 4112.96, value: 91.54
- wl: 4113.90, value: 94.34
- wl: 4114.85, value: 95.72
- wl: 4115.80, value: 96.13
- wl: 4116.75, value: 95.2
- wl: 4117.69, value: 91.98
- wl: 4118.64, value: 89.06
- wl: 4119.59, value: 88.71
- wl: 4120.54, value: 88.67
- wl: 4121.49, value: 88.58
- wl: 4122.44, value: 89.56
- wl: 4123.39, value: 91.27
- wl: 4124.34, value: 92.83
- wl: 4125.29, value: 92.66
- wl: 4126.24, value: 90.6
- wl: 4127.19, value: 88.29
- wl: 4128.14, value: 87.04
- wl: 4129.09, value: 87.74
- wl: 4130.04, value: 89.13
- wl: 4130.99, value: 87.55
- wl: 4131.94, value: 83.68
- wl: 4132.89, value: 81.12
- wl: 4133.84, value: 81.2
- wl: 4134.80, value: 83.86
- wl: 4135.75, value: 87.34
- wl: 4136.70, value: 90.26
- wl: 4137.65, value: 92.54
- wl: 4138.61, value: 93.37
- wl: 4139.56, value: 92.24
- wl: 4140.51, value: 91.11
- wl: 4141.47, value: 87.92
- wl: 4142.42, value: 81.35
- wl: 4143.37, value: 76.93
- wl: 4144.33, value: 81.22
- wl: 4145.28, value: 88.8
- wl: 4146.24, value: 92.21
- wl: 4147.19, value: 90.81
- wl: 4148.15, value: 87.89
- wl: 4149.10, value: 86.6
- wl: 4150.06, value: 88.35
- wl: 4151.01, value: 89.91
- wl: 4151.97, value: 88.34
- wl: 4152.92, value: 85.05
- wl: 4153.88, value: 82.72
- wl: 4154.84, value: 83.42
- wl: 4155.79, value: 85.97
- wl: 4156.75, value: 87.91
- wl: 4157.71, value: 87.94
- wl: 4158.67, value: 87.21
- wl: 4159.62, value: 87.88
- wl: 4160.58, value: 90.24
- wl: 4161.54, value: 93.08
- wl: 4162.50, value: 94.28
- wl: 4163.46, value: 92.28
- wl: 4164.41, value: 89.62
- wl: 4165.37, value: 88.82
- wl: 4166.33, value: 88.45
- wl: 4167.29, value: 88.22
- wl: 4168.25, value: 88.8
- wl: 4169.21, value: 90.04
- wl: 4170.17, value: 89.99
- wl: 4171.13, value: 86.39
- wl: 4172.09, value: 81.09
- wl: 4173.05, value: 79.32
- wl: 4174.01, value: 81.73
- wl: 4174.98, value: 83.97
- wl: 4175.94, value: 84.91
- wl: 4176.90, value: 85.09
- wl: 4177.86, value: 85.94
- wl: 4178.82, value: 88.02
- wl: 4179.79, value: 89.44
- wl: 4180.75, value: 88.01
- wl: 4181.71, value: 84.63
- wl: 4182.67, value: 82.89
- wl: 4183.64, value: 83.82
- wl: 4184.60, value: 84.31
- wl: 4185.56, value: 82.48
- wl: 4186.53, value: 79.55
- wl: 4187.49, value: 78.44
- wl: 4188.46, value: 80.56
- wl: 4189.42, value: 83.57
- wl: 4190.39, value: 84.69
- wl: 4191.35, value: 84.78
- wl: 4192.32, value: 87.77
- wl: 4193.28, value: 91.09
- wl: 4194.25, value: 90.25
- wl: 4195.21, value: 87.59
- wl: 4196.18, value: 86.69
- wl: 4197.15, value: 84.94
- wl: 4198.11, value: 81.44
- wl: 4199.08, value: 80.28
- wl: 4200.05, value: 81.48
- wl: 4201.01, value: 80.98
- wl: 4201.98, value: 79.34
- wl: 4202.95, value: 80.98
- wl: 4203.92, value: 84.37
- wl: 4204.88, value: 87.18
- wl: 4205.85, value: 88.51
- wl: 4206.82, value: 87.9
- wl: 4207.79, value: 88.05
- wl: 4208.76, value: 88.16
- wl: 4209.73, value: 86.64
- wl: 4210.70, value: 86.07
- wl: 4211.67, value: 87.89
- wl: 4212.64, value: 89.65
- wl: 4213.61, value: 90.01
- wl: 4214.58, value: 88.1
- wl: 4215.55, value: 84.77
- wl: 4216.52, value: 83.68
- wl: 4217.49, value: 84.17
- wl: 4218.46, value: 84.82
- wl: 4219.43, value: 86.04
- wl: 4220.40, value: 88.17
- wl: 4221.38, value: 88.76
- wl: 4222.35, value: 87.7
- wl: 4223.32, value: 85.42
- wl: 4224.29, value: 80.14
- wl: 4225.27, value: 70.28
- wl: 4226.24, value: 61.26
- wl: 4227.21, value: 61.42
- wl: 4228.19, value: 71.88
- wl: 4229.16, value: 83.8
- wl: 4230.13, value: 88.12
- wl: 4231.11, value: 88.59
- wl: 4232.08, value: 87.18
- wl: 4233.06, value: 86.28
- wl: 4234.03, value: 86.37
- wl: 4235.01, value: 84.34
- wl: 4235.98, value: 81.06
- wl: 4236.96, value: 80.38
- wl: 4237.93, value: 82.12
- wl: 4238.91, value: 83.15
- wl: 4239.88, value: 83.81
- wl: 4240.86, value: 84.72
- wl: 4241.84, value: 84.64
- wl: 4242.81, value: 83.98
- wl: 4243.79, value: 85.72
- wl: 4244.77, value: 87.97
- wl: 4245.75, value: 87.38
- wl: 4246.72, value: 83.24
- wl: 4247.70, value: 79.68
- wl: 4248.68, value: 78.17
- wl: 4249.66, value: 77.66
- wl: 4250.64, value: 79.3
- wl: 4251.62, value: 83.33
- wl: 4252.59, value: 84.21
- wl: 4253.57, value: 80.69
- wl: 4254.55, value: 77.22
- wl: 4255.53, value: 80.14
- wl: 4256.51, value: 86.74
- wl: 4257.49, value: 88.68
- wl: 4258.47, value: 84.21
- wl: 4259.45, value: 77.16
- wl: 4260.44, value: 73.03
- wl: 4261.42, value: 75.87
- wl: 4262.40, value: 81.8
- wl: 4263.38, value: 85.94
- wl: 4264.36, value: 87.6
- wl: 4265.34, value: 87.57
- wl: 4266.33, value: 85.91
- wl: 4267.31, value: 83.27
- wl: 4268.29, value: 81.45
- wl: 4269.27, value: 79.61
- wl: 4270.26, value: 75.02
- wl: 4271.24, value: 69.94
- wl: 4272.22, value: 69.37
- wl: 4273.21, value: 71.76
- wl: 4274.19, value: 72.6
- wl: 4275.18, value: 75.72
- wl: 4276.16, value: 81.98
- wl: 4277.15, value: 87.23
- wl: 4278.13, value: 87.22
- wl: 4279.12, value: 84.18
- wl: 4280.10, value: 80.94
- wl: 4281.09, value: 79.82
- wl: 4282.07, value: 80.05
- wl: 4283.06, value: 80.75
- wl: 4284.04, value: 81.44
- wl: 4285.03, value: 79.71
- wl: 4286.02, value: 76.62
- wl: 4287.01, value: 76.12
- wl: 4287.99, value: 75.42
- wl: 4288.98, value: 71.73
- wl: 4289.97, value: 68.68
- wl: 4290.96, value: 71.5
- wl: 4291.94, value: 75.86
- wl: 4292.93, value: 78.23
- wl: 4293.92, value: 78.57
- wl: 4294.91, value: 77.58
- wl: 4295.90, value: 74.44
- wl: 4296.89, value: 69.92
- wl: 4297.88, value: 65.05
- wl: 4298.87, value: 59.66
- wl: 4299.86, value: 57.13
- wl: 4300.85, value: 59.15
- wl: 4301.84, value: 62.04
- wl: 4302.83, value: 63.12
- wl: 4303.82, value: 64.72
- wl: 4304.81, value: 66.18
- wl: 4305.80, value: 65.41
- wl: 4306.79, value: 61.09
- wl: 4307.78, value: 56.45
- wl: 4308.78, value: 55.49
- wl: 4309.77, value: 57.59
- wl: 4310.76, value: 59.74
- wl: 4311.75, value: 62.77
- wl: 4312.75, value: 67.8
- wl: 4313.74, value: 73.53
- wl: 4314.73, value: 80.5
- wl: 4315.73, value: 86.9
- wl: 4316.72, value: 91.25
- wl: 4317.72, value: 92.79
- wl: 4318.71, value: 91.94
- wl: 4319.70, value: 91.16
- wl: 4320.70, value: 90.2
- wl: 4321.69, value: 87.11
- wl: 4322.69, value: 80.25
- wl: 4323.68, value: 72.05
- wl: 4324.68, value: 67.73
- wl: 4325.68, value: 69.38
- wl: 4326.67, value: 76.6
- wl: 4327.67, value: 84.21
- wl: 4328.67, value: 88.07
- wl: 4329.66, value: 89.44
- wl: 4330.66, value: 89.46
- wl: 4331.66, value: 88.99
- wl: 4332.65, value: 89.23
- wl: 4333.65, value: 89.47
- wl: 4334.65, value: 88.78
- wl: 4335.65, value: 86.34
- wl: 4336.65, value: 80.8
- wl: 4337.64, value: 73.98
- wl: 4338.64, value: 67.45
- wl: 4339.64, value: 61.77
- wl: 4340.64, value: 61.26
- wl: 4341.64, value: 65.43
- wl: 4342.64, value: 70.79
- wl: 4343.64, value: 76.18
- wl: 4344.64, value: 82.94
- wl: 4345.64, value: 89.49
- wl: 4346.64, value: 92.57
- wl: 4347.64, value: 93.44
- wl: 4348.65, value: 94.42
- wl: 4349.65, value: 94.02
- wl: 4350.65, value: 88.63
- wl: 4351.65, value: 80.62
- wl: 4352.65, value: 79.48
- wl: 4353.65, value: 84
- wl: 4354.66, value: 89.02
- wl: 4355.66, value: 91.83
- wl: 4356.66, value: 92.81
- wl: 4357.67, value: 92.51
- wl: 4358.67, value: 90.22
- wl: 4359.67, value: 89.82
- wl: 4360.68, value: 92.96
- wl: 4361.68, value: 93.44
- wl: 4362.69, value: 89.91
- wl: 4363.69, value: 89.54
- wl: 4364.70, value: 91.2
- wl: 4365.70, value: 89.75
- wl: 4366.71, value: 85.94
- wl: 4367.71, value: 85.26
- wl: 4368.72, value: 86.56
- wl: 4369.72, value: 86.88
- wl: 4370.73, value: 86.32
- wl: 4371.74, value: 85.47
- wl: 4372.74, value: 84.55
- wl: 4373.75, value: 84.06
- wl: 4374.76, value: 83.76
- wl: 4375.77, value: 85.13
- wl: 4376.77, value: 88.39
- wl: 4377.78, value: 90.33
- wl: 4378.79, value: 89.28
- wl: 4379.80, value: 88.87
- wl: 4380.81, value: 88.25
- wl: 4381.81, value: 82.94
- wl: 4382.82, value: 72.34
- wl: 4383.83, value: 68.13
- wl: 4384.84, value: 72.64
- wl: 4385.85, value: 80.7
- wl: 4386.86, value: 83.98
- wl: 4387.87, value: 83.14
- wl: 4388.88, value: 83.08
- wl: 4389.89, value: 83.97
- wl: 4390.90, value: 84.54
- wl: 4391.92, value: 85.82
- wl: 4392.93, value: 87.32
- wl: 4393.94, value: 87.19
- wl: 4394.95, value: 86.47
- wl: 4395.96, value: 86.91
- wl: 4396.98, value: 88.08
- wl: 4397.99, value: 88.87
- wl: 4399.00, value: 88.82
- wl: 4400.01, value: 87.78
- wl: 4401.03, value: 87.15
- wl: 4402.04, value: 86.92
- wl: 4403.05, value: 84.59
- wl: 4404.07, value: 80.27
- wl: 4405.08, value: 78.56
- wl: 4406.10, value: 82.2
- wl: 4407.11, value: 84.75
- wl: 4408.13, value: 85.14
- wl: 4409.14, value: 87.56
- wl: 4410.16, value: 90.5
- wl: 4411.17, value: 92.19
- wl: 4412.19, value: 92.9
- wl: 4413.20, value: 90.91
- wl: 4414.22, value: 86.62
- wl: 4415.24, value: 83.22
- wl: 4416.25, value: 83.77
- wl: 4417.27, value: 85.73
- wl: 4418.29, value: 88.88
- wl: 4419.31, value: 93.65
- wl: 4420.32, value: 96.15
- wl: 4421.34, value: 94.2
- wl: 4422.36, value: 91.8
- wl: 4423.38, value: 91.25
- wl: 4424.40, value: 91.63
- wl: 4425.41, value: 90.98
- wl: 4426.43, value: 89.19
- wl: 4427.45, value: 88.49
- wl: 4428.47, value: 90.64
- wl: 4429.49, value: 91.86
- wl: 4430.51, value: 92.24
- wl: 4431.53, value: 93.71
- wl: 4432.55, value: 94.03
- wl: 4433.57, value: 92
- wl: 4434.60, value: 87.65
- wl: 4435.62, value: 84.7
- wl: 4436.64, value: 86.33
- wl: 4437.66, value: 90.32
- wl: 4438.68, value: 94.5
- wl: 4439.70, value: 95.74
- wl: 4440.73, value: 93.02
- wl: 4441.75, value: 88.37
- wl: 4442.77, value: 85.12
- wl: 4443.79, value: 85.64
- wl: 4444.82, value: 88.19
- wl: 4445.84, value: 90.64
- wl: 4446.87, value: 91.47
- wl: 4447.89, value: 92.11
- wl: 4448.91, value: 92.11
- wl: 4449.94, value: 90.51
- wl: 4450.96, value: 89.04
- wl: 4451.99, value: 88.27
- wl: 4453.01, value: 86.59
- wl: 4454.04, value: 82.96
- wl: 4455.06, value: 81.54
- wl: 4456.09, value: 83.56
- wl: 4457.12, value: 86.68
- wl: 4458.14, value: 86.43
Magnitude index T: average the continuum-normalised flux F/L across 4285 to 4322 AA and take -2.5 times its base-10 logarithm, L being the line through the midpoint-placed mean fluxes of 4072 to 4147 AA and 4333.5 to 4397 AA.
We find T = 0.18 mag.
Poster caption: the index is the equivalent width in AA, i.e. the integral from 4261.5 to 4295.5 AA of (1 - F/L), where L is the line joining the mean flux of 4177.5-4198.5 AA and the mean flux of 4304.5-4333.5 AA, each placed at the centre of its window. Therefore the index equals 0.37 AA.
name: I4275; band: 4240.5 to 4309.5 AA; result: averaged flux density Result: 76.5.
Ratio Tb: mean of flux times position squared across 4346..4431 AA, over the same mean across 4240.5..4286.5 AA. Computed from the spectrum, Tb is 1.14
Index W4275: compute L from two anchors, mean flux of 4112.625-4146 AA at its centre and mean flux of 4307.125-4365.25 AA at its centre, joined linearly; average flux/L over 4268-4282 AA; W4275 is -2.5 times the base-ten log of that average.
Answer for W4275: 0.074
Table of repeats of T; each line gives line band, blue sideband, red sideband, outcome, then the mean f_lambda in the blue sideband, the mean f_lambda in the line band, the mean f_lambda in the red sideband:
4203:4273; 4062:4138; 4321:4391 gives 0.02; 85.4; 82.7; 83.9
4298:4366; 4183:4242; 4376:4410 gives 0.07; 83.8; 79.3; 84.5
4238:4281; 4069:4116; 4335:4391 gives 0.04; 84.6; 81.4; 84.1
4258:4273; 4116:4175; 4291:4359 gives 0.02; 88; 79.7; 77.6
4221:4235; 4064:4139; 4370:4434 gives 0.07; 85.7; 80.6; 86.8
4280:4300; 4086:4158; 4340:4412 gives 0.16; 86.7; 74.4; 85.4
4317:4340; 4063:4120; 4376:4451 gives 0.05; 84.7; 82.7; 87.7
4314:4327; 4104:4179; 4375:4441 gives 0.06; 87.7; 82.8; 87.3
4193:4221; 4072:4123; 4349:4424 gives 0.00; 85.4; 85.8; 86.8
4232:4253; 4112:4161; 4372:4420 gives 0.05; 88.5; 83.3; 85.4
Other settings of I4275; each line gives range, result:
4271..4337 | 75.9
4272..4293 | 77.7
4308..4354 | 80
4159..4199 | 86.2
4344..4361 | 89.2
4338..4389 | 84.3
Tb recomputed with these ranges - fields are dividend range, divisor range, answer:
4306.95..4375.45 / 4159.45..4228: 1.04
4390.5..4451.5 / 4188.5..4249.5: 1.16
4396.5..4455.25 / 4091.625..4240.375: 1.18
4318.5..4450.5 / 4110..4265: 1.11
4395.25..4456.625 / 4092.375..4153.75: 1.19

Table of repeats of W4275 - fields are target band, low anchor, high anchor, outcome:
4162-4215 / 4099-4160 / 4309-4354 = -0.02 mag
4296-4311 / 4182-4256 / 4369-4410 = 0.33 mag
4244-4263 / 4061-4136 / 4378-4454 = 0.06 mag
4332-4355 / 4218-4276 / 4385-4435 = 0.04 mag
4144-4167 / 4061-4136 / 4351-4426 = -0.03 mag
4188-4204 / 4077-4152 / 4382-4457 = 0.03 mag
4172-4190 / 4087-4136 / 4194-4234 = 0.01 mag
